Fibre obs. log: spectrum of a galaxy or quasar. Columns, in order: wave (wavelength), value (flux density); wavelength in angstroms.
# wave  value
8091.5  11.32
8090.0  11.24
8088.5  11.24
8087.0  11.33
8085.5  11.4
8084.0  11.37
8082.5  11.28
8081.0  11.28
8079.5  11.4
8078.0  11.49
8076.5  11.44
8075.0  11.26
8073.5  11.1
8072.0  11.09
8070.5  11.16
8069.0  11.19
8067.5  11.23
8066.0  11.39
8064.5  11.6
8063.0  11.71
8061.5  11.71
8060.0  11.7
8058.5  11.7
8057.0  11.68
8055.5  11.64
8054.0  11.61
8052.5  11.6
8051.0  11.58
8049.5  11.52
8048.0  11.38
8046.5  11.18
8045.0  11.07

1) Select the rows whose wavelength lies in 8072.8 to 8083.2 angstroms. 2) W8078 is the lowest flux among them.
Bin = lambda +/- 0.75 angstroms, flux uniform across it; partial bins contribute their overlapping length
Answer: 11.1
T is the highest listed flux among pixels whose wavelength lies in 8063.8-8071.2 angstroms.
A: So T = 11.6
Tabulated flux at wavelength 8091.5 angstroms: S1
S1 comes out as 11.32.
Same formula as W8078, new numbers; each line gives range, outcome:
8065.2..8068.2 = 11.23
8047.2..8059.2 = 11.38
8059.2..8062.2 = 11.7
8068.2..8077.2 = 11.09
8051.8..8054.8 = 11.6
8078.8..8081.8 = 11.28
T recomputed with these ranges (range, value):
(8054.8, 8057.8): 11.68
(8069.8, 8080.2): 11.49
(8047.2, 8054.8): 11.61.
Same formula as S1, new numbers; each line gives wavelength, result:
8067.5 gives 11.23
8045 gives 11.07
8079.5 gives 11.4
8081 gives 11.28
